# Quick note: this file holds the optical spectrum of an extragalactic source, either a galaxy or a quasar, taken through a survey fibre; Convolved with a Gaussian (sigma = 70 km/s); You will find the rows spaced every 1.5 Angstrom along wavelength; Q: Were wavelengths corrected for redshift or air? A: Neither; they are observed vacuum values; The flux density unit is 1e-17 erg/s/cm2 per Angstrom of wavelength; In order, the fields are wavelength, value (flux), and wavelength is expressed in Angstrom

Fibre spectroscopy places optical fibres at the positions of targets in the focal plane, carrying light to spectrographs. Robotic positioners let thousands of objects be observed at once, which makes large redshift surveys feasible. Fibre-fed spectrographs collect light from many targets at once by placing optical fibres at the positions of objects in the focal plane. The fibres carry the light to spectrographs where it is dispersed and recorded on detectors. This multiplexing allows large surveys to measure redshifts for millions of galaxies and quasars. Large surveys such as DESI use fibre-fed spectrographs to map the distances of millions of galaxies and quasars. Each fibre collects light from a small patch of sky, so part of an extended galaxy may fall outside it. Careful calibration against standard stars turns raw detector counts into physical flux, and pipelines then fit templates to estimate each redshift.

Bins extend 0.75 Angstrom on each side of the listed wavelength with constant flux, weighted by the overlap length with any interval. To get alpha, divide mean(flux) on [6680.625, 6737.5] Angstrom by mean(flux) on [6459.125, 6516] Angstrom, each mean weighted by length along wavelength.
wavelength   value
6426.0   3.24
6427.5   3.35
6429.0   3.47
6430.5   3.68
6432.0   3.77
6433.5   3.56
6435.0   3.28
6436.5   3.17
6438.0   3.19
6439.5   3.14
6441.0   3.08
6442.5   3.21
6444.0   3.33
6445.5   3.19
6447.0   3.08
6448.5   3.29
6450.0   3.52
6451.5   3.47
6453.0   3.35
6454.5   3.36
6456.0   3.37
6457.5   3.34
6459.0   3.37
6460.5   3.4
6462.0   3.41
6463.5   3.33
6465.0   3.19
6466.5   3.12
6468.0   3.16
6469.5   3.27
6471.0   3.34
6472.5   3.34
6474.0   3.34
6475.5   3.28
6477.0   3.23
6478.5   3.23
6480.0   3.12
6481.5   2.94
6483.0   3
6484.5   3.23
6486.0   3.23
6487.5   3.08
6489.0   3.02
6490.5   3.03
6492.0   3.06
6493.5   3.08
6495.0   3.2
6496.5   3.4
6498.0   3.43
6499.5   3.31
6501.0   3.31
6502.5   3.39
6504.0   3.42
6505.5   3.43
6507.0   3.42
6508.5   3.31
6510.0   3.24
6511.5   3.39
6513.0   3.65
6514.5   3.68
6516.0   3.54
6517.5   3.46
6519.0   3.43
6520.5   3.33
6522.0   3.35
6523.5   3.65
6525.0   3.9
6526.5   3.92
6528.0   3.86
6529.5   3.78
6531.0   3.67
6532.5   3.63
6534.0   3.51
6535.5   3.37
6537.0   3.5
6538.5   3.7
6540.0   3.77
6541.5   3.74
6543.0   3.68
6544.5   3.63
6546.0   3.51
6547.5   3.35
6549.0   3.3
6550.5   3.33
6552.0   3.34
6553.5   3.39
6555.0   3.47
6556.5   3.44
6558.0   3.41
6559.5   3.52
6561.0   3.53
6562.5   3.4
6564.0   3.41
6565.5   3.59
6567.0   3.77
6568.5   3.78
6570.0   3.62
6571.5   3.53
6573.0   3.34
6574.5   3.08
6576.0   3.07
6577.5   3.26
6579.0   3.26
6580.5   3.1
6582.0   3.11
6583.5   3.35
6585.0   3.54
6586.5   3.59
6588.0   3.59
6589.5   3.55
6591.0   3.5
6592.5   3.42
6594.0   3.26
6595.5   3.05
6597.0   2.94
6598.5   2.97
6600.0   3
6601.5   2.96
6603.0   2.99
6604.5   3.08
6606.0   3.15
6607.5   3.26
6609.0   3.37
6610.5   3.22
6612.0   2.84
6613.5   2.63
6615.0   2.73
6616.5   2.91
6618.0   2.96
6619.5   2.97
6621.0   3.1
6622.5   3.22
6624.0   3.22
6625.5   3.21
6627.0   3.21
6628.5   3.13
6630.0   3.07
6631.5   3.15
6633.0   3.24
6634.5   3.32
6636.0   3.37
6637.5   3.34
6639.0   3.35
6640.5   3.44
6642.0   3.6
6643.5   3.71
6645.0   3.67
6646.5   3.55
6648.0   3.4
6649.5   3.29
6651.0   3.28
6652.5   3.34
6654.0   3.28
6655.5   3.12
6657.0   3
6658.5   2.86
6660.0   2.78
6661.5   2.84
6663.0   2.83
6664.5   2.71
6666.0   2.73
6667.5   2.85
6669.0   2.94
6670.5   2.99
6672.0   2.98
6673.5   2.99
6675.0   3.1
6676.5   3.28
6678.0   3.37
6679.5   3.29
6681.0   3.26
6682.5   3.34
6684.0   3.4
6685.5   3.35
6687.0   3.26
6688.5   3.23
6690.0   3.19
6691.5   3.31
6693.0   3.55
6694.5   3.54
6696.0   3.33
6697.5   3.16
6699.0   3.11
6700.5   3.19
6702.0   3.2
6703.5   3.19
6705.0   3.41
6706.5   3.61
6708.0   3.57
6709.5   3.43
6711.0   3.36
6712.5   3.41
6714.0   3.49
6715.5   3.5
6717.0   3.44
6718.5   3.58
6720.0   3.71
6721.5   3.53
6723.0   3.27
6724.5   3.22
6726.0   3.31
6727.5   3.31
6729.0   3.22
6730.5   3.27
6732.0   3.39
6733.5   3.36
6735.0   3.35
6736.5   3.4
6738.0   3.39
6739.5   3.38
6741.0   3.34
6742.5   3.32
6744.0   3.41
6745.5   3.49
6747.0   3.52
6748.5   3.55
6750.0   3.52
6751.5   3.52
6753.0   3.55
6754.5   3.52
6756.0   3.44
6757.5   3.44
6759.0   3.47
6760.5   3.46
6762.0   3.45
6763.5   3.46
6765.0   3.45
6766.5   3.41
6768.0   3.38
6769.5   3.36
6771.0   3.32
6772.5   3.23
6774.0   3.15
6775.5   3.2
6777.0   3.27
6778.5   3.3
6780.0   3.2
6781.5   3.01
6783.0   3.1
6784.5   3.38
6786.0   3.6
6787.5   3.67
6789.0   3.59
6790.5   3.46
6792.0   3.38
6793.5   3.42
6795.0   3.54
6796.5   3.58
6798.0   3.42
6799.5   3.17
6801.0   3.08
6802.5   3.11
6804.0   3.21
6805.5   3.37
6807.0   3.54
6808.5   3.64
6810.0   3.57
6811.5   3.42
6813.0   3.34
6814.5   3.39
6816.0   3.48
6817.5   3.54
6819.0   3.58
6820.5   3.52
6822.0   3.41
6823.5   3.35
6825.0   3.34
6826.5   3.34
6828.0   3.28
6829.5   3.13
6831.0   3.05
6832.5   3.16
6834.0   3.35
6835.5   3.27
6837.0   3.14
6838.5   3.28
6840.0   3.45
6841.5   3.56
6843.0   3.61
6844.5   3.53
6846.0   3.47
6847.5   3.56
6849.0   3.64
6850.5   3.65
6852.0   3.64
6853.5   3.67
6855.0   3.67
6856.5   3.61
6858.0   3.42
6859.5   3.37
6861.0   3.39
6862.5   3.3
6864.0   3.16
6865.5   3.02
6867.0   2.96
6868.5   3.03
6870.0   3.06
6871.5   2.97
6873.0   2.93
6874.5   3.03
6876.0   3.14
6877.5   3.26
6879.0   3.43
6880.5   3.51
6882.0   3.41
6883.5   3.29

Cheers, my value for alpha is 1.03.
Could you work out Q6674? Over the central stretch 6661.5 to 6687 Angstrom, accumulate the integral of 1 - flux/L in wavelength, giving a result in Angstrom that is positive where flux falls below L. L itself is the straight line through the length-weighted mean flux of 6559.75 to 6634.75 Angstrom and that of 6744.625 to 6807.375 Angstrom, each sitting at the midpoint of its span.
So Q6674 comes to 1.7 Angstrom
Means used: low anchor 3.23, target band 3.09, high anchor 3.39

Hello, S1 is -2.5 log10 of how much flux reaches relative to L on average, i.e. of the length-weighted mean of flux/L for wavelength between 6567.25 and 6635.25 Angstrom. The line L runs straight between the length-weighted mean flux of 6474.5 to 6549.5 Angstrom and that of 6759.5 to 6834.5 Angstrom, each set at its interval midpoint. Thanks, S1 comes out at 0.06 mag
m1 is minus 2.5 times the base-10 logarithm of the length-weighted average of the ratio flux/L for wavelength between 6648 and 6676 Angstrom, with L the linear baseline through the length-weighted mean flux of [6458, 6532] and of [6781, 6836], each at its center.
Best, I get 0.12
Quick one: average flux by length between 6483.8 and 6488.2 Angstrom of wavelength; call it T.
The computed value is 3.18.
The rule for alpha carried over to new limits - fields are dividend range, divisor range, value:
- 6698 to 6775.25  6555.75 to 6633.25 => 1.05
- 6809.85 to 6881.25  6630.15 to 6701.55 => 1.04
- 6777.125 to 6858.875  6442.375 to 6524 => 1.03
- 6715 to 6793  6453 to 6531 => 1.01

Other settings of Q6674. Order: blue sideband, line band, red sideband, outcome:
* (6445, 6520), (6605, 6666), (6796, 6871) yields 3.1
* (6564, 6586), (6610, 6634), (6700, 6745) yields 2.4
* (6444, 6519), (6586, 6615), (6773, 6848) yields 1.4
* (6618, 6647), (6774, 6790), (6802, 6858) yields 0.3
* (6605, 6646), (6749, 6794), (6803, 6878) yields -1.2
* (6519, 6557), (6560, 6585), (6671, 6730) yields 0.9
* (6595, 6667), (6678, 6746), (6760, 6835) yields -2.5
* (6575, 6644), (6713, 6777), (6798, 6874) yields -2.2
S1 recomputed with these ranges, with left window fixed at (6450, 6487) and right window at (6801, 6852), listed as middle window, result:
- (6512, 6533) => -0.11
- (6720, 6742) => 0.01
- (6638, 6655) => -0.03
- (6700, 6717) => -0.01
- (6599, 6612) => 0.07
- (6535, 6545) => -0.11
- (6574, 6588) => 0.01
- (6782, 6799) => -0.02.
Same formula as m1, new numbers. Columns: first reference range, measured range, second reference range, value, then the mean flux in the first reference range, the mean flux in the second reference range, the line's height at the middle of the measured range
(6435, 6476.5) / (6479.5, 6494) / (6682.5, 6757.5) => 0.07 mag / 3.28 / 3.39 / 3.3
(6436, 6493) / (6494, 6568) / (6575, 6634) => -0.10 mag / 3.23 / 3.16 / 3.2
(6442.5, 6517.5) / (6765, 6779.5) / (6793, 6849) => 0.02 mag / 3.29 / 3.39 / 3.37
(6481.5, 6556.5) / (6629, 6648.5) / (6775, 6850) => 0.00 mag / 3.43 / 3.38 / 3.41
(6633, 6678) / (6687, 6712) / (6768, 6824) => -0.03 mag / 3.17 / 3.38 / 3.24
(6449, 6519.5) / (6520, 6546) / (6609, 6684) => -0.12 mag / 3.3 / 3.15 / 3.26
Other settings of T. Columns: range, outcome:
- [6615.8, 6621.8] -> 2.99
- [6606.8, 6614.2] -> 3.07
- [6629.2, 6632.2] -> 3.11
